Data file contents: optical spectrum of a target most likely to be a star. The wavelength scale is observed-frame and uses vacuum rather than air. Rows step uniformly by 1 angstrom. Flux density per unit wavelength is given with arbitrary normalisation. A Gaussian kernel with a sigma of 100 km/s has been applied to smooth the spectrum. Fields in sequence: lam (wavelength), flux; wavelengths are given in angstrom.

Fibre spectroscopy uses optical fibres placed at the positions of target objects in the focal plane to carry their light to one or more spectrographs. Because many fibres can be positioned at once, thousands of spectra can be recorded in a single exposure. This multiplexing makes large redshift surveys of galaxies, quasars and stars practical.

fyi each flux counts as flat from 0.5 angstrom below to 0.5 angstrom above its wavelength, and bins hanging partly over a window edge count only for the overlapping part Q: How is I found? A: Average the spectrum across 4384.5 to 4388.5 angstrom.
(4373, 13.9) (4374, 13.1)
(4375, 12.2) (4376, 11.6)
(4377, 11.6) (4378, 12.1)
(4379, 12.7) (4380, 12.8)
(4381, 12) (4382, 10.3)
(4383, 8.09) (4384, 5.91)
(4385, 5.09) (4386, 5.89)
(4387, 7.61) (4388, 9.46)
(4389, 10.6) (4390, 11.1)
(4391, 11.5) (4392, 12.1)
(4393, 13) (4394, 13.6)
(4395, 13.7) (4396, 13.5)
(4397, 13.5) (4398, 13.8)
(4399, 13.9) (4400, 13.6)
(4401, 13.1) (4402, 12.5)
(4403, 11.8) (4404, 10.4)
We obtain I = 7.01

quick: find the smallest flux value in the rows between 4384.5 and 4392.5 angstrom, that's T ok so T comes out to 5.09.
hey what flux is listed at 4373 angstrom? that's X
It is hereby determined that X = 13.9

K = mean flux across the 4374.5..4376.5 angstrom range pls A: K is 11.9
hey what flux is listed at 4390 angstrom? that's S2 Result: 11.1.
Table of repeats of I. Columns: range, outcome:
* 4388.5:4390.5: 10.8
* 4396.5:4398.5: 13.7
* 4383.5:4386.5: 5.63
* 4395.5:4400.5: 13.7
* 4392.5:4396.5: 13.4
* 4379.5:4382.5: 11.7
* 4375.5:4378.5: 11.8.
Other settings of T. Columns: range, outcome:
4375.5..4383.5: 8.09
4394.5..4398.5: 13.5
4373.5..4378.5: 11.6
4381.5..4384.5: 5.91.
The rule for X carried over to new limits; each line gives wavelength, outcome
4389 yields 10.6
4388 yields 9.46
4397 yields 13.5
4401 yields 13.1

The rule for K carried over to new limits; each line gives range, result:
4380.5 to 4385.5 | 8.28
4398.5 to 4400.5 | 13.8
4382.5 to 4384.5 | 7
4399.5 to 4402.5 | 13.1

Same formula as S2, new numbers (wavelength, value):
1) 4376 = 11.6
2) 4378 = 12.1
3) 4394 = 13.6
